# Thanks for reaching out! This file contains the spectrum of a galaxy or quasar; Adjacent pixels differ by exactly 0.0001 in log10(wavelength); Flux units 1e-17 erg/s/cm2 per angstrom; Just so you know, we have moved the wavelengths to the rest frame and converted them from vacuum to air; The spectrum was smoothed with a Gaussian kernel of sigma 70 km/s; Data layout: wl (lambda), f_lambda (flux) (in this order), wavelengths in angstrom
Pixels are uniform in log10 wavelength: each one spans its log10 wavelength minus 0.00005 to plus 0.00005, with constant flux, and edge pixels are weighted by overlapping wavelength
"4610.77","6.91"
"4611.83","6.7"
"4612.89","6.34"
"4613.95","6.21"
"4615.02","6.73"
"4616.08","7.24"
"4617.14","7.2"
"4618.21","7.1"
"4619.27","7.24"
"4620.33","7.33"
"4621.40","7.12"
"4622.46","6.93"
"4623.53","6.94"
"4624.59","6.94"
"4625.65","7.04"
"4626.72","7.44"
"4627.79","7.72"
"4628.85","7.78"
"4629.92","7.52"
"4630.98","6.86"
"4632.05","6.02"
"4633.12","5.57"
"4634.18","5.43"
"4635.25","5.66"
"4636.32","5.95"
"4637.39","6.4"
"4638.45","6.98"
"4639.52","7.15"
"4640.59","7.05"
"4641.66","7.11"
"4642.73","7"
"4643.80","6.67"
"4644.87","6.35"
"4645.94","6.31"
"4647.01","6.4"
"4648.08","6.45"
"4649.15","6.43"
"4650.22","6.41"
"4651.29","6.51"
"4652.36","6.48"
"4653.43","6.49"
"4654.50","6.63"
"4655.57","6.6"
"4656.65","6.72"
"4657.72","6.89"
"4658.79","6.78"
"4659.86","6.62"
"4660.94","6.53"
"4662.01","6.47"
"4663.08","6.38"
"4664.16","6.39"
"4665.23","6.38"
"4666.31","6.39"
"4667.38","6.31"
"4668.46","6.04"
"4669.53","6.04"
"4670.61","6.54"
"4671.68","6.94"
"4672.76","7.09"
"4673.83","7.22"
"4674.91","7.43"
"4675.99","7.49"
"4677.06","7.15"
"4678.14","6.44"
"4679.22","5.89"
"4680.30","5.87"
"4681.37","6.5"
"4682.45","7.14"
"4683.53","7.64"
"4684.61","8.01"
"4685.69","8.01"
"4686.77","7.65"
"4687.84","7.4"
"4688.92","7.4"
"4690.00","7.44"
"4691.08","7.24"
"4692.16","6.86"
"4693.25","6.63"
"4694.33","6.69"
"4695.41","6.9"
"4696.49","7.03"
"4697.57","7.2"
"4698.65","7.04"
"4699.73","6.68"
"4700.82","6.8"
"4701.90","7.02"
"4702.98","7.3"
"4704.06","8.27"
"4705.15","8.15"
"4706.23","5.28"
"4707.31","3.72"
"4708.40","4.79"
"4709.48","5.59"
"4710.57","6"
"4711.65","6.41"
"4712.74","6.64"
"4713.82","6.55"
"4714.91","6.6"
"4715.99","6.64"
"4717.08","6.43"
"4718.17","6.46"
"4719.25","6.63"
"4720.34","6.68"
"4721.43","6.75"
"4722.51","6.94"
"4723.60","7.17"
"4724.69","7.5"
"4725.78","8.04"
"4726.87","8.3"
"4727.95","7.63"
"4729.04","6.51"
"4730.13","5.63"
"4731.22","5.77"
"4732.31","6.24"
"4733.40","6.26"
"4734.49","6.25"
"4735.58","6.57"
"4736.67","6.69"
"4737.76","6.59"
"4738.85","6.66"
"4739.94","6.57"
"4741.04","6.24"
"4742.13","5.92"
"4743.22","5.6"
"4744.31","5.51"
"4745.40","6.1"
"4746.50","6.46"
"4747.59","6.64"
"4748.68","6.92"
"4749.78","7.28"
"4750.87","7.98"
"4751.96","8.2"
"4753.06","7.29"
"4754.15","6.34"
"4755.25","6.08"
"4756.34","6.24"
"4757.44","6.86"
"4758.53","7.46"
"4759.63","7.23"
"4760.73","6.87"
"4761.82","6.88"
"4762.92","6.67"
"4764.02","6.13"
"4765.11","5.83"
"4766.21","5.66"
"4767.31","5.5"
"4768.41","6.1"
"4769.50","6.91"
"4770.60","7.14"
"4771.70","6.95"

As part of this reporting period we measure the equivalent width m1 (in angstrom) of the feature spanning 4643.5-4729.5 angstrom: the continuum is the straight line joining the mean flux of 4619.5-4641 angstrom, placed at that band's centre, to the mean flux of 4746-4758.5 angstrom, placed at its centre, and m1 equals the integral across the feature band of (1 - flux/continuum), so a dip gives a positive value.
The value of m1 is 1.5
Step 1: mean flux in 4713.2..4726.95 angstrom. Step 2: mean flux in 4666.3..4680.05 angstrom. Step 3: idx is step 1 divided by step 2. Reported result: 1.04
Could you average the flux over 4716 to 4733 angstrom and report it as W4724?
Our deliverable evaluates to 6.83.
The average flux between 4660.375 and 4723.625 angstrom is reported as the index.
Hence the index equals 6.73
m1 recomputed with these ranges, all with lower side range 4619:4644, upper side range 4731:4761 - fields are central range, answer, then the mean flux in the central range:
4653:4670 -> 0.7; 6.48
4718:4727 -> -0.7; 7.14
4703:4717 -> 0.9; 6.27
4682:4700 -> -1.4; 7.24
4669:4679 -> -0.2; 6.89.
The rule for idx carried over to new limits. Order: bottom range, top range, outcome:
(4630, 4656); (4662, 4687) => 1.05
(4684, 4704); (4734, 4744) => 0.88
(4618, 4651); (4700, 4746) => 0.96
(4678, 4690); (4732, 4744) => 0.89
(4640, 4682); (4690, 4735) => 1.01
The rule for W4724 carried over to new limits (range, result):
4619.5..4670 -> 6.63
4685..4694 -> 7.32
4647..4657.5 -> 6.53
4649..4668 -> 6.52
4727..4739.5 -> 6.5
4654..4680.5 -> 6.62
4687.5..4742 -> 6.69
